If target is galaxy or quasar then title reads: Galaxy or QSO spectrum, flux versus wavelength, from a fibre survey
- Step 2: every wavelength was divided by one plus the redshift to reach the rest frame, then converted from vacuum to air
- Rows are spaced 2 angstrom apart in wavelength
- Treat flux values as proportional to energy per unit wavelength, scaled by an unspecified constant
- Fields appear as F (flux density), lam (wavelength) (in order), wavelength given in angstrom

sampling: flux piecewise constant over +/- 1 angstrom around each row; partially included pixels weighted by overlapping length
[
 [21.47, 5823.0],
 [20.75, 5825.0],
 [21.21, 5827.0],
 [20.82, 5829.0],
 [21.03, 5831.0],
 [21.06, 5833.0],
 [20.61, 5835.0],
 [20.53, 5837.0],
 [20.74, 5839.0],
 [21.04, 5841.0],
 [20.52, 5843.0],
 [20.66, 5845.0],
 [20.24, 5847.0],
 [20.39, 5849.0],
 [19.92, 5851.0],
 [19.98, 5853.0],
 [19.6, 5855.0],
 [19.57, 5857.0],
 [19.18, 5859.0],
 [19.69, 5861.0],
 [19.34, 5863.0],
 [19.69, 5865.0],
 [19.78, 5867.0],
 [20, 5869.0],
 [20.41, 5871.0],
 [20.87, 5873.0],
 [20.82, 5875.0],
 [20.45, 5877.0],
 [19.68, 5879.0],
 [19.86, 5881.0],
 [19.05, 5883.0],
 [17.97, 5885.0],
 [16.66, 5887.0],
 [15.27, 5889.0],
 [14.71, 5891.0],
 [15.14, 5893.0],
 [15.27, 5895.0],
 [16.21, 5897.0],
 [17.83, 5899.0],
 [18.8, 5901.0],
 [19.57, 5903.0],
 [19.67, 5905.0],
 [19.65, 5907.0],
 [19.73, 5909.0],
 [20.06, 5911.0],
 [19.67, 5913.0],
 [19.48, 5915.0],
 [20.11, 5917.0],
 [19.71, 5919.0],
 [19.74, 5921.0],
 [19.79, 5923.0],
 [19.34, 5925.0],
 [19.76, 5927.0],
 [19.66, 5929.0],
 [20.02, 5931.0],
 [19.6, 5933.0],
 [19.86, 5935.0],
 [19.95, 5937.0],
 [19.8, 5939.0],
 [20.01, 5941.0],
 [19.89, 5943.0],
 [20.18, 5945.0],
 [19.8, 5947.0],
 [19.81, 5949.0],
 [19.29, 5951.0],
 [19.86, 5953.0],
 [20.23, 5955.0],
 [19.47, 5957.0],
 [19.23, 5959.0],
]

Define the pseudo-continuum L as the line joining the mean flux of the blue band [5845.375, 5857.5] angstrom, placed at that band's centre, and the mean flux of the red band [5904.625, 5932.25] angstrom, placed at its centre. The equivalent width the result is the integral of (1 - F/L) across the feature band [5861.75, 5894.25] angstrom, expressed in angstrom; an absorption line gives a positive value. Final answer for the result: 1.9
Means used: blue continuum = 20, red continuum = 19.7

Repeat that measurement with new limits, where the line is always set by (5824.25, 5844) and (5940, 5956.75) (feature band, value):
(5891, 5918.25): 2.4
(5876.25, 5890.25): 1.4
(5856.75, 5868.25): 0.6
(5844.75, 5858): 0.4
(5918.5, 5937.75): 0.3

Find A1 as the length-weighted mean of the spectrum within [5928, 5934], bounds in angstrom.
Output 19.8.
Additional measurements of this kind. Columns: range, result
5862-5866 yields 19.5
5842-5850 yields 20.5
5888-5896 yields 15.1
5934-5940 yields 19.9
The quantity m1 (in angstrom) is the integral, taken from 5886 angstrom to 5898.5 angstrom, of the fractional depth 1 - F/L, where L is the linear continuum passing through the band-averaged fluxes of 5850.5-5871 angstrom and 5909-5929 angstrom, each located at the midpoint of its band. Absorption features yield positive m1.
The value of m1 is 2.59 angstrom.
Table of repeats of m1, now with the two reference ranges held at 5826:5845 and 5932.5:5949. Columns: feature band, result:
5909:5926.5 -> 0.3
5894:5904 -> 1.3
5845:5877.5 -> 0.9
